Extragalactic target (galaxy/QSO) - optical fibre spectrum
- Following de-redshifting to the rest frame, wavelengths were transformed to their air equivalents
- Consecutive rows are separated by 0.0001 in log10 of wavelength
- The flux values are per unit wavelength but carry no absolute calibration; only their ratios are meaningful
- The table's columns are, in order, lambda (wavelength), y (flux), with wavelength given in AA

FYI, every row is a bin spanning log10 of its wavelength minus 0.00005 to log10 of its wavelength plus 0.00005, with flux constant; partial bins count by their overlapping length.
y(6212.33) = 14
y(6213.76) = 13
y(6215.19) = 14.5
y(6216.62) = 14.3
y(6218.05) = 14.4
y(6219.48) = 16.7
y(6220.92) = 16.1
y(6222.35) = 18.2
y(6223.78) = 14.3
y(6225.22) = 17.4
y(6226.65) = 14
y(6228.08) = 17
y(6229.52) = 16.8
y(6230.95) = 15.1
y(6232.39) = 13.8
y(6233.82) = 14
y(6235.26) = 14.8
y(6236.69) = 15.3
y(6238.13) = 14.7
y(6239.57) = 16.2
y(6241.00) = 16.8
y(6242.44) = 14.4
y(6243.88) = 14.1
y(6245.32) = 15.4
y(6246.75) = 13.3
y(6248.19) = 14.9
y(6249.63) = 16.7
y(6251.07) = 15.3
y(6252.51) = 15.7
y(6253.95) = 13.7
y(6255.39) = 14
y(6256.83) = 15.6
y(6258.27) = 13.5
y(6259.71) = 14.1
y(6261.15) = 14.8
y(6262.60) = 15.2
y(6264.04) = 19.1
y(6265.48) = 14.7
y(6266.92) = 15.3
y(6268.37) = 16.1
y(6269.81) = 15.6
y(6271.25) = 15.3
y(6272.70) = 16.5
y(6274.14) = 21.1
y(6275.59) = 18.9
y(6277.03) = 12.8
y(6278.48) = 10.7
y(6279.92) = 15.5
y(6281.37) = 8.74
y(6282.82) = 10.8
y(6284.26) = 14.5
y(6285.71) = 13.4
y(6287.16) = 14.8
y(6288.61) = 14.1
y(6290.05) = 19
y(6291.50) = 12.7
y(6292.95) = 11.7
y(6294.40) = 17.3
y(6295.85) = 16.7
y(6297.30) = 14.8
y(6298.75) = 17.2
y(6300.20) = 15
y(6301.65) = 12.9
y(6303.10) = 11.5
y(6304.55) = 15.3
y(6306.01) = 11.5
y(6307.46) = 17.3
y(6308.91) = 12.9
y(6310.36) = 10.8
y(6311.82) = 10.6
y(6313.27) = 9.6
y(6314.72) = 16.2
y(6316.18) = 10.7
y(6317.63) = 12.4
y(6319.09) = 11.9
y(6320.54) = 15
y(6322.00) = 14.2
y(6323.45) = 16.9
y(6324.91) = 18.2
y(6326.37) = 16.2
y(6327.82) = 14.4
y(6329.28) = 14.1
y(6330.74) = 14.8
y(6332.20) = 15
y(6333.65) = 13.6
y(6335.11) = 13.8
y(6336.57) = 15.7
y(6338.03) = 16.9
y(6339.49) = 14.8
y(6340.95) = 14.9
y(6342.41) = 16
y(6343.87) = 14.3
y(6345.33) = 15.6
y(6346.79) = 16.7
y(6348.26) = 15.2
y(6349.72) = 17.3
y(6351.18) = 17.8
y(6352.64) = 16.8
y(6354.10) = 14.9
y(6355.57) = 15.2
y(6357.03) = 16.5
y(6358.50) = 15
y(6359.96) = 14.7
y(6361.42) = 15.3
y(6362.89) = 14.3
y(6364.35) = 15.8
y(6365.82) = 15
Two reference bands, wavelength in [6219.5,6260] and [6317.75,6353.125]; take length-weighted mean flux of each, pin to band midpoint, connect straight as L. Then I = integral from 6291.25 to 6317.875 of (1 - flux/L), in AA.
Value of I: 3.0 AA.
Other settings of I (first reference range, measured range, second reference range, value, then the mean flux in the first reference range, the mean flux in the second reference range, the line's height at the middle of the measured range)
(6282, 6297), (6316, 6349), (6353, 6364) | 0.1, 14.5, 15.2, 14.9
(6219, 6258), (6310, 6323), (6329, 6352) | 2.4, 15.3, 15.4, 15.4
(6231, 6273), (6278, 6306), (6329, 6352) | 2.3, 15.1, 15.4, 15.3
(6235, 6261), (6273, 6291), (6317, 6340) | 0.4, 14.9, 14.9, 14.9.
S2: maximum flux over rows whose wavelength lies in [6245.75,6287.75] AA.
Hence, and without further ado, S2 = 21.1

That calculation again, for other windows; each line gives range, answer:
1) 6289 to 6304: 19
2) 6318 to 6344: 18.2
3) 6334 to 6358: 17.8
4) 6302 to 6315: 17.3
